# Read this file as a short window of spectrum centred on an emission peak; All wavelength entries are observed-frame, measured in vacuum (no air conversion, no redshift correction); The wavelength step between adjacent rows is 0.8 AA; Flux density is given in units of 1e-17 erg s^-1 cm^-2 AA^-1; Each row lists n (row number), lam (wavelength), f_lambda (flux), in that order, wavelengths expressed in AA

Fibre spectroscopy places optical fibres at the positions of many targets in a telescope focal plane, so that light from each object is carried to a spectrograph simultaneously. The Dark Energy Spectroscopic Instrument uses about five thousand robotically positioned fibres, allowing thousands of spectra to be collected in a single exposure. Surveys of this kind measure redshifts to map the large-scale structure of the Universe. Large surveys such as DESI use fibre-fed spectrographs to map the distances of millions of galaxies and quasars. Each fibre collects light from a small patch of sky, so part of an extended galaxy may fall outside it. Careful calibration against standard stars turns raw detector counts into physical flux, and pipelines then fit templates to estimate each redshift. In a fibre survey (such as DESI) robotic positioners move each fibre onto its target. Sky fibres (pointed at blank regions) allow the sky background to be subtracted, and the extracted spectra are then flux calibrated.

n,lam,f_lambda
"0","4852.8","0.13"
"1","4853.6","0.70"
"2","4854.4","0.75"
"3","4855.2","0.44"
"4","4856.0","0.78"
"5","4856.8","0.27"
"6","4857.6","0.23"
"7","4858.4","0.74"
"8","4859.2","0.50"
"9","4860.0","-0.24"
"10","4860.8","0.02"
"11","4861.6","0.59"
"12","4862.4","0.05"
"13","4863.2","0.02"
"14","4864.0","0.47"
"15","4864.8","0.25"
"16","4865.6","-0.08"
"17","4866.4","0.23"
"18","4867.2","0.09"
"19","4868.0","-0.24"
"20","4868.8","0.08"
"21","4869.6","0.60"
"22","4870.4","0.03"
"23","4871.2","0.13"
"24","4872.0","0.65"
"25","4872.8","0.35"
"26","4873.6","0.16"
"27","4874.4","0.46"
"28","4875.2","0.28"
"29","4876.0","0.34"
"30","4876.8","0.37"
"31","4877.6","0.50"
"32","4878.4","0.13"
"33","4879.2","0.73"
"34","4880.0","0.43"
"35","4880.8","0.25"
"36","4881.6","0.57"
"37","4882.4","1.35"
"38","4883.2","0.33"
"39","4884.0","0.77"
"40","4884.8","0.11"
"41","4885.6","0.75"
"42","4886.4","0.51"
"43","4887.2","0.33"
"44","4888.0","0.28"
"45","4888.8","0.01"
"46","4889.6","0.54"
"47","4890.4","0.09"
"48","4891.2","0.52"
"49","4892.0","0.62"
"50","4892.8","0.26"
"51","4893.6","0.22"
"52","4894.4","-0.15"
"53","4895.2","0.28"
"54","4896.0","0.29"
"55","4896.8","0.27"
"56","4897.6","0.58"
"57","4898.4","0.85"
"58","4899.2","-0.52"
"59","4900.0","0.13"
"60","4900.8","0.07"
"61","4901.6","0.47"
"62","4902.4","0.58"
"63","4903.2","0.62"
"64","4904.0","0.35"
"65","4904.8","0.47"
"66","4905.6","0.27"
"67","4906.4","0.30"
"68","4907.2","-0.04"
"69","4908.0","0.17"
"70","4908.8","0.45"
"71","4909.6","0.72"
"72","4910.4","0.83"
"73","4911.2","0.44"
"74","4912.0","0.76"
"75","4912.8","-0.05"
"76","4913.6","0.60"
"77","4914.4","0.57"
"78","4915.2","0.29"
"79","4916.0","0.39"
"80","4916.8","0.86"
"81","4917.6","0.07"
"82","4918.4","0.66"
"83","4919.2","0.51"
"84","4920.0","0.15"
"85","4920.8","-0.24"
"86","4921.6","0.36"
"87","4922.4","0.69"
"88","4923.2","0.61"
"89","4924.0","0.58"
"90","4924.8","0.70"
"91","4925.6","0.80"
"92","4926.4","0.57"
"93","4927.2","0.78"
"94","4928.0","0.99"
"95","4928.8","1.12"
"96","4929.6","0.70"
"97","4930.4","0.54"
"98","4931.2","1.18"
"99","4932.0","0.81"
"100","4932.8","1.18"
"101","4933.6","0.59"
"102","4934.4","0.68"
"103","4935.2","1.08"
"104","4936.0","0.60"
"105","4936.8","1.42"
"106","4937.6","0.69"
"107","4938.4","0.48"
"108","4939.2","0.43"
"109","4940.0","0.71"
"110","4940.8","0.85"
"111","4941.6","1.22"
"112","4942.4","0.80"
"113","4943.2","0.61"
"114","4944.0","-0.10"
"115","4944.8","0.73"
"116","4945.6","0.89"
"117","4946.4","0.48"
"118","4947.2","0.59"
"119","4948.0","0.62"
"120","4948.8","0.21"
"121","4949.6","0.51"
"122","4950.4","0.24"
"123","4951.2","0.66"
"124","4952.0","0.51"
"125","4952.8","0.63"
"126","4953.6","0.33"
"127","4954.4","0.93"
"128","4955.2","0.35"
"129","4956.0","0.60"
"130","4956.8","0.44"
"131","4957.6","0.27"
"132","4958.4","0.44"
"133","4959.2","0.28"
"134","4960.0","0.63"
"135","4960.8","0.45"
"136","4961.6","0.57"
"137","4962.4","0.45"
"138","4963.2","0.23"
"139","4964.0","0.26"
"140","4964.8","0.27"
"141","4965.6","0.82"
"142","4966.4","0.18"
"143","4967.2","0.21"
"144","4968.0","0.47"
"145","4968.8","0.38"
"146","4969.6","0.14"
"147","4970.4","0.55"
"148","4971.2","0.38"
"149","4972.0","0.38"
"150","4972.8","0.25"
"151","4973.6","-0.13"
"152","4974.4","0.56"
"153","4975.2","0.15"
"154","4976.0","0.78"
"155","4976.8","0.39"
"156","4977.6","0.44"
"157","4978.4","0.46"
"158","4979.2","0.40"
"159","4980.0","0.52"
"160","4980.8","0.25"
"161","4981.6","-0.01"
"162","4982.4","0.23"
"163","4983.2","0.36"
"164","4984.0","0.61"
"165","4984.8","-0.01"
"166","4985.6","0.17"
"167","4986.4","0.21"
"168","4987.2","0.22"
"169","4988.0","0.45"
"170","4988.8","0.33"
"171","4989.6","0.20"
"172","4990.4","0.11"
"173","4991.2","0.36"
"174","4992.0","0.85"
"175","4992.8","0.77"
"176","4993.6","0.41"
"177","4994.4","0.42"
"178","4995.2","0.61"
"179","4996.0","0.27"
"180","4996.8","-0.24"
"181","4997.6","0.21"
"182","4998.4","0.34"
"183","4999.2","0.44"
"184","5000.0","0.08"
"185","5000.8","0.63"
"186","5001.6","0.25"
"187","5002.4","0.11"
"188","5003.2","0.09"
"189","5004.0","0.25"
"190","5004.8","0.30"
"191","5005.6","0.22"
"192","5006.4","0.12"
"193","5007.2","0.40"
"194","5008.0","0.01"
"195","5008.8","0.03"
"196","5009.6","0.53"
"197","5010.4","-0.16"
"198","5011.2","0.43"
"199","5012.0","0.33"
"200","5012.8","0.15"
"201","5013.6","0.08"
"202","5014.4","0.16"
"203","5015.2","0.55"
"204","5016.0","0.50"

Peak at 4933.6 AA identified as C III] 1909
